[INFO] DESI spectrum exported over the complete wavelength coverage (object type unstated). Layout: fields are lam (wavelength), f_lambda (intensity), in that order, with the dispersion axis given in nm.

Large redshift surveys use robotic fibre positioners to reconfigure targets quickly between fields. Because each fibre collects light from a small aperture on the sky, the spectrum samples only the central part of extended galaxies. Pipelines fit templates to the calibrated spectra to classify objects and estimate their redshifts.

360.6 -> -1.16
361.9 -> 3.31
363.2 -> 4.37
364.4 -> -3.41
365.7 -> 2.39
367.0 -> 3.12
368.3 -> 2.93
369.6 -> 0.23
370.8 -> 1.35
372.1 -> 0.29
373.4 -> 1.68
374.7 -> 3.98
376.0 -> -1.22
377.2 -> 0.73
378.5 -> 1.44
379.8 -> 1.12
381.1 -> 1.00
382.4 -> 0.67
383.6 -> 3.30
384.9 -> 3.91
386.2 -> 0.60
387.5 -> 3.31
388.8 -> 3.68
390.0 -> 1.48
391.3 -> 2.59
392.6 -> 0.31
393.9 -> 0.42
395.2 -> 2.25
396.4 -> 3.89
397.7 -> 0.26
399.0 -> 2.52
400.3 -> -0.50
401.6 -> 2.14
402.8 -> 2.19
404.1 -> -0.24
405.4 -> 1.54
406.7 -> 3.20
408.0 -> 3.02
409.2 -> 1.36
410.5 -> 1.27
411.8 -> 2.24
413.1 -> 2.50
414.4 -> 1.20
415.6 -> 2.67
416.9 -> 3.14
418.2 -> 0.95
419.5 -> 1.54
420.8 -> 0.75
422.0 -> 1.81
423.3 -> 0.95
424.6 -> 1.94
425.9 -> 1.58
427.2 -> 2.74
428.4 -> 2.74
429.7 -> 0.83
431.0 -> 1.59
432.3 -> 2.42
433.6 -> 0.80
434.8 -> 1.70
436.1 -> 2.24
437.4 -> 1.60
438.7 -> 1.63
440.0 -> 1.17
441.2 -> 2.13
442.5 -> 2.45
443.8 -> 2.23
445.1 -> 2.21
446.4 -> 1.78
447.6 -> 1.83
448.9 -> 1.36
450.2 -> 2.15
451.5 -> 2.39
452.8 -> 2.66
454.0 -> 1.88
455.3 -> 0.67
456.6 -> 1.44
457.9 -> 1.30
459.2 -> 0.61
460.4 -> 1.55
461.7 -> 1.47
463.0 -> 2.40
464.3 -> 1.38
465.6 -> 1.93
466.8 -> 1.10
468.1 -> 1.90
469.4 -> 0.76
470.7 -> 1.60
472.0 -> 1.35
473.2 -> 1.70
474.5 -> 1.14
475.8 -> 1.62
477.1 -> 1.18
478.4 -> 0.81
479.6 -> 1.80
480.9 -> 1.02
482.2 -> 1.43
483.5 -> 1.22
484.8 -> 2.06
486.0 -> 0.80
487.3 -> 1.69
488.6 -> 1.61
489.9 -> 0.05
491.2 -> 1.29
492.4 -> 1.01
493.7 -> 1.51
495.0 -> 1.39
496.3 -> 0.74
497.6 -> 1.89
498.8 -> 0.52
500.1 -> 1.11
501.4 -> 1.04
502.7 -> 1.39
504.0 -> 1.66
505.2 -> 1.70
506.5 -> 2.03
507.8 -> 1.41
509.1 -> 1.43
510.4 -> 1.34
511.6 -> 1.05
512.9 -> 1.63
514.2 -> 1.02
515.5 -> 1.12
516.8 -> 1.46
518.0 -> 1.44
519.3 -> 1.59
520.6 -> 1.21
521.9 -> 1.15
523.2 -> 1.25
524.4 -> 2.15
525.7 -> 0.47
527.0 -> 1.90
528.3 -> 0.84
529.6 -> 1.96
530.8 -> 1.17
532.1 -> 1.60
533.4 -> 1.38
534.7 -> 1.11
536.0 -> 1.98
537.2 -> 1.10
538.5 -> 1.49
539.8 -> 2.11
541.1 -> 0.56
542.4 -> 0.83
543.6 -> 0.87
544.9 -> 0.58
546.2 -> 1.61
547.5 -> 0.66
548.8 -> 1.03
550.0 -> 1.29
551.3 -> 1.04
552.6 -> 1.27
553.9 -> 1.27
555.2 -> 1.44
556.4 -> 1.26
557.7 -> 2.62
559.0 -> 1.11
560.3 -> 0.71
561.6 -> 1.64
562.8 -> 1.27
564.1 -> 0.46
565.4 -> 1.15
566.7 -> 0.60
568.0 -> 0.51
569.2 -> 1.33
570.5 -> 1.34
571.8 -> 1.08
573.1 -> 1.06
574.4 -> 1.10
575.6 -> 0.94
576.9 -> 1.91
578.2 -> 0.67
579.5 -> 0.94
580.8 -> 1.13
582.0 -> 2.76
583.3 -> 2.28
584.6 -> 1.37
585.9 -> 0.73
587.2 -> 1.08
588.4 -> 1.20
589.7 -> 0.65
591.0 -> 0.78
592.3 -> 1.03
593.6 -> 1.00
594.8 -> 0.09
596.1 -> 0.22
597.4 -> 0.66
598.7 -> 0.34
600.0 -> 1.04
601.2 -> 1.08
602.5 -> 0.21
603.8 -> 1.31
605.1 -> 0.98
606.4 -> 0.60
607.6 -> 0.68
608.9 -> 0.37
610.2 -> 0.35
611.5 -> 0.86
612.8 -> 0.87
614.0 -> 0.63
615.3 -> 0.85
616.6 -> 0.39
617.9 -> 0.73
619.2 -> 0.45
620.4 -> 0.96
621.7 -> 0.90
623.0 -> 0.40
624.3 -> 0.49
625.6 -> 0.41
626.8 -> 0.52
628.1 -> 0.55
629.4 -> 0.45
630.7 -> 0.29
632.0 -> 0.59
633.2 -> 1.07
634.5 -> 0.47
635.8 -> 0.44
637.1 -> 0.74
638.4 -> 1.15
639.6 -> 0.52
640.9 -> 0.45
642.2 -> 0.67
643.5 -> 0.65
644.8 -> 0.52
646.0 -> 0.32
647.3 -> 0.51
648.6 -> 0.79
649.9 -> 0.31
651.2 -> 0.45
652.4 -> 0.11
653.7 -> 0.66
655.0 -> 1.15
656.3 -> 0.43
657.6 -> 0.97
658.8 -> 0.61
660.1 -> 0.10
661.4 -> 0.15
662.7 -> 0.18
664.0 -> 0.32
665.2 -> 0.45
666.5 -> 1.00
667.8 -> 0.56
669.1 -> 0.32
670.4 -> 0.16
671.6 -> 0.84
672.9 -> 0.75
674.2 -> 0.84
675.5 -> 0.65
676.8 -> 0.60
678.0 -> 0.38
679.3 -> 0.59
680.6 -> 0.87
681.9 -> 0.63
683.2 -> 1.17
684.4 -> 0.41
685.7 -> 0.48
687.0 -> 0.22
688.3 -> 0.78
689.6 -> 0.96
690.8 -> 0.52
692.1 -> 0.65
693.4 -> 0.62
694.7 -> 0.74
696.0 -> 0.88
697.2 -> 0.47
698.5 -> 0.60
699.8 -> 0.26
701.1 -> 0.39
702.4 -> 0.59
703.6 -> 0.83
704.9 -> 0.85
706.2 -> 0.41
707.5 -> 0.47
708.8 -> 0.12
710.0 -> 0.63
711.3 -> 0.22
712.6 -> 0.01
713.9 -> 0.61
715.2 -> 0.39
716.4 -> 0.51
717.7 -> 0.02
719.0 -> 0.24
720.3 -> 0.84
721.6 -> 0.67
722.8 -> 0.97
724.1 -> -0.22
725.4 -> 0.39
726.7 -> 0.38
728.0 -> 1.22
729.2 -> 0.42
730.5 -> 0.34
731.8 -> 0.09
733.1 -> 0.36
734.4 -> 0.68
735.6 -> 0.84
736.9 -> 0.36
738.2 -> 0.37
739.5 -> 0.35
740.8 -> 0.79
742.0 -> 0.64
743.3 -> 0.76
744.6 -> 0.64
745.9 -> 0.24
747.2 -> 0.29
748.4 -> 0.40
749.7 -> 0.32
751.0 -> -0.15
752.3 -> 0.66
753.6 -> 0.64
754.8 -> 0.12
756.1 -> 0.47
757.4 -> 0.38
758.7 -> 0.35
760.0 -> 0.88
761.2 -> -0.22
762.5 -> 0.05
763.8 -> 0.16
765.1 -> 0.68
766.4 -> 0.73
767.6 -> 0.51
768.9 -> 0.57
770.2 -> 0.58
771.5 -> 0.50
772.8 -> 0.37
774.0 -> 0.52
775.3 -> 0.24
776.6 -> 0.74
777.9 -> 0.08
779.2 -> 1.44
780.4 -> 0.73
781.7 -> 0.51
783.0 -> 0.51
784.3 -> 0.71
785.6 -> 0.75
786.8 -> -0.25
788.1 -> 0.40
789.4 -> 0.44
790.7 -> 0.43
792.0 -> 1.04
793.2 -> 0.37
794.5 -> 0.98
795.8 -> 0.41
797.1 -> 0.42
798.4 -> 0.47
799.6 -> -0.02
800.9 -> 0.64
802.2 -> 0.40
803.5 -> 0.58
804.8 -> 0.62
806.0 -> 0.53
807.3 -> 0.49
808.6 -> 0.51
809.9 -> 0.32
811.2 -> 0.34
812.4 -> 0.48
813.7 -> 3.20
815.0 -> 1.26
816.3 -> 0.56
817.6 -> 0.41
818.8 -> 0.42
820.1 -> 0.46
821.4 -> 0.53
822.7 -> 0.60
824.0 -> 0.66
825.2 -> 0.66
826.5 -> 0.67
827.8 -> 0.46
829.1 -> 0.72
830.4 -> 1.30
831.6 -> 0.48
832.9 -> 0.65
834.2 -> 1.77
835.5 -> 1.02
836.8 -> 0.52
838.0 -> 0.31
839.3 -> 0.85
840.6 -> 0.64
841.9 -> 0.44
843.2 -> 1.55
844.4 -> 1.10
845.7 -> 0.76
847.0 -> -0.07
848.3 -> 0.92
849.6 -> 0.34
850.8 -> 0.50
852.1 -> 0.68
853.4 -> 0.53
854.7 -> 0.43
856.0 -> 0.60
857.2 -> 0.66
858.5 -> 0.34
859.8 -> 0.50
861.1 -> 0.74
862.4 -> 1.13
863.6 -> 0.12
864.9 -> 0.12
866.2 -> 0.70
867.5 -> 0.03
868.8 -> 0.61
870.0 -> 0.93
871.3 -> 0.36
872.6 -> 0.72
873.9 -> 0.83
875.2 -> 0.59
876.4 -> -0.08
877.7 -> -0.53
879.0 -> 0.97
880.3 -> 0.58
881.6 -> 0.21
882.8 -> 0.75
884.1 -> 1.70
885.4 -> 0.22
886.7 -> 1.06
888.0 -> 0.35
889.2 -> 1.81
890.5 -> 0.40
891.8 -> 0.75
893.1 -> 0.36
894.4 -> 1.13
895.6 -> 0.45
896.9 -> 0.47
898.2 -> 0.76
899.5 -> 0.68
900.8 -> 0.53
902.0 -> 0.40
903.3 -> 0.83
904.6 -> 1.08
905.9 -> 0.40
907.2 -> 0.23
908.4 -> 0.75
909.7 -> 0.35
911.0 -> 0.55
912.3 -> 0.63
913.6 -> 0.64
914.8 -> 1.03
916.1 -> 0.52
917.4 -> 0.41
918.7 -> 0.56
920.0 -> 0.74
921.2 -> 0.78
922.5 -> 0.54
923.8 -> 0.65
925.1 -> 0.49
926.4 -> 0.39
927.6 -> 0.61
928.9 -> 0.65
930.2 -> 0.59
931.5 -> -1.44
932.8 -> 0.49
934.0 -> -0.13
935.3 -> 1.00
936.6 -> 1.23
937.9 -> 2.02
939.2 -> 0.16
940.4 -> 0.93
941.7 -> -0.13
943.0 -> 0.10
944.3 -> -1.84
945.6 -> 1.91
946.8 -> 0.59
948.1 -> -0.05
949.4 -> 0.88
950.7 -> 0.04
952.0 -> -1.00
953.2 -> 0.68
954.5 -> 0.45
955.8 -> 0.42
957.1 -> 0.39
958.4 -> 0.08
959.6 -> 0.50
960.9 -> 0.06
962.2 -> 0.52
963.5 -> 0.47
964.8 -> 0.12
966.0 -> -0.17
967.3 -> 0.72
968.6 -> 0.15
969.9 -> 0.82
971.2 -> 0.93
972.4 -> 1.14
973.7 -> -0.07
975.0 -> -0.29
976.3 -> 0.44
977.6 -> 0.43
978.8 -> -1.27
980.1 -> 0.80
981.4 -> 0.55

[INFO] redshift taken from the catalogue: 1.18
